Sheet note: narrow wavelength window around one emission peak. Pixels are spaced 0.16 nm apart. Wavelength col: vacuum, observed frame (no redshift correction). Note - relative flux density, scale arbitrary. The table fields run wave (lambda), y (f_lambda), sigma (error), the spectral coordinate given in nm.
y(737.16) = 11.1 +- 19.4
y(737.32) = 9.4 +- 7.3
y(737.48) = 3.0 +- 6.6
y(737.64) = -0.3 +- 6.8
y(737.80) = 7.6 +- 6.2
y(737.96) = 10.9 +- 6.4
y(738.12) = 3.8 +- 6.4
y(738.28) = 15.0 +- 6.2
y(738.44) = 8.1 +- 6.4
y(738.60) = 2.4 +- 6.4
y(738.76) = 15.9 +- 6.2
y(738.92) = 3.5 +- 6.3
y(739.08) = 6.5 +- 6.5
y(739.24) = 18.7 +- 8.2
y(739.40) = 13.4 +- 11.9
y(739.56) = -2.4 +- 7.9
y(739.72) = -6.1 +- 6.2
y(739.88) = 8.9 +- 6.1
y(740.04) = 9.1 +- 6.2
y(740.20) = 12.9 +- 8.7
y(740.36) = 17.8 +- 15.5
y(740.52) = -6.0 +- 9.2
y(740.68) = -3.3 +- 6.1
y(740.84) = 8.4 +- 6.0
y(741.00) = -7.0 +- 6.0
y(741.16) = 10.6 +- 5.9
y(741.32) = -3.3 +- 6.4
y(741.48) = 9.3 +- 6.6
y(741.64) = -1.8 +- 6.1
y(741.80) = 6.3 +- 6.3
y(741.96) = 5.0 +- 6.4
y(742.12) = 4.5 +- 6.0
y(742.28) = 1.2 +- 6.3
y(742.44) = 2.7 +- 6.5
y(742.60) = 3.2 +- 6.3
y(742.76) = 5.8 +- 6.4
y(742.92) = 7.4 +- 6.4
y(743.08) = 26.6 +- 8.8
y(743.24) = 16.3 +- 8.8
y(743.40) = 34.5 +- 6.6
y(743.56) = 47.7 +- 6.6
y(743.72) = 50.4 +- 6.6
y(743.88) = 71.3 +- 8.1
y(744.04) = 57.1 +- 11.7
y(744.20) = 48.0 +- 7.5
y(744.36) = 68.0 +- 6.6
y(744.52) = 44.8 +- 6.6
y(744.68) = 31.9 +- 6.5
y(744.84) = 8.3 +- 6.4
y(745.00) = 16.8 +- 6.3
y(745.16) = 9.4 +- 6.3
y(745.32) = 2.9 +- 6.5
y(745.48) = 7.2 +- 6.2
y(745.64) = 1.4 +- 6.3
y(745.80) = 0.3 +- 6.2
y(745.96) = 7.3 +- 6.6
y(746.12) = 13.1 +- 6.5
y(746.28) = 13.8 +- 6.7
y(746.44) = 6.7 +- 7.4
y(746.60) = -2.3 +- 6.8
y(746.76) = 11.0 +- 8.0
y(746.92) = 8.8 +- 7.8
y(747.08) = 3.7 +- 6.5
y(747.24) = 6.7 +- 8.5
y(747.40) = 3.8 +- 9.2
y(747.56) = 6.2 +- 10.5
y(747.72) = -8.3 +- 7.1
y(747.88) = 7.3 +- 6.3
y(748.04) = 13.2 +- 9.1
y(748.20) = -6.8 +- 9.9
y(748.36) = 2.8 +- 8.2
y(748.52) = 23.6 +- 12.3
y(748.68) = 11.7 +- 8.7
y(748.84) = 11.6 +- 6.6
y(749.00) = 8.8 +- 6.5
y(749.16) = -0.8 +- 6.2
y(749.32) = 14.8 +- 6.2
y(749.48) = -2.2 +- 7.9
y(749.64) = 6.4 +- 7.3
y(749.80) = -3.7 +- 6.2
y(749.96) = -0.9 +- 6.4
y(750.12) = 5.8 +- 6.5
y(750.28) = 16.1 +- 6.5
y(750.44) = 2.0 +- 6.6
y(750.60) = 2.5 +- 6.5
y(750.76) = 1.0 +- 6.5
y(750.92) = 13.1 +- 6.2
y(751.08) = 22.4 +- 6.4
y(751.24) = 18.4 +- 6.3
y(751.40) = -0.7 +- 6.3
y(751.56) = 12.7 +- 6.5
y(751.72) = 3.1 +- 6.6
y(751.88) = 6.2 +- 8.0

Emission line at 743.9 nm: [O II] 3727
